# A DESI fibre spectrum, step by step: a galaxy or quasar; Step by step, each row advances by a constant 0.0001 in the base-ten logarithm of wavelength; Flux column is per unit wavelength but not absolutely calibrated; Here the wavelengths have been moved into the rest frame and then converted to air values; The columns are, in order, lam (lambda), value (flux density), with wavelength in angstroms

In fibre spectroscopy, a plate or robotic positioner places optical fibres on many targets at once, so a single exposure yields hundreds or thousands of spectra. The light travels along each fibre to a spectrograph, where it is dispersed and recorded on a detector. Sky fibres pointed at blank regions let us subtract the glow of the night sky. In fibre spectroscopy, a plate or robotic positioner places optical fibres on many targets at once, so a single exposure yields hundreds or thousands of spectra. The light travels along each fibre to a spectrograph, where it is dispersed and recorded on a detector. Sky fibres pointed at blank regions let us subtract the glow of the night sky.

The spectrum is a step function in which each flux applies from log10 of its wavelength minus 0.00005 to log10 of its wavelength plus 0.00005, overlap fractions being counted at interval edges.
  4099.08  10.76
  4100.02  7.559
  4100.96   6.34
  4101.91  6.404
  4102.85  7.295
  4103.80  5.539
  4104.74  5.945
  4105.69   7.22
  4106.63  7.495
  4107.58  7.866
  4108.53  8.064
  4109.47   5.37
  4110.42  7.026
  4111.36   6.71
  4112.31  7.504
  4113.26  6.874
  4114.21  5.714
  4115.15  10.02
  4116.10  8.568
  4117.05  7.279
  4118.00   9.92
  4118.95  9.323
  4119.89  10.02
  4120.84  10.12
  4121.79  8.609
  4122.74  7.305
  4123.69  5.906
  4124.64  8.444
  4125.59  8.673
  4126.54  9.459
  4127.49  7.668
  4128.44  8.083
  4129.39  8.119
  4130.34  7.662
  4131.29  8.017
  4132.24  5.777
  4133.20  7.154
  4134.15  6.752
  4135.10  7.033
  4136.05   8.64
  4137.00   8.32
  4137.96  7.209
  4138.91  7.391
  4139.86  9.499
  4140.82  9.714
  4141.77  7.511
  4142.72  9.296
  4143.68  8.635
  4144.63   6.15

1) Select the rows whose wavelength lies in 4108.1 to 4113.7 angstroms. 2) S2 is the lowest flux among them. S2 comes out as 5.37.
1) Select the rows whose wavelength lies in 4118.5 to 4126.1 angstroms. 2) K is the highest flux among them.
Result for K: 10.12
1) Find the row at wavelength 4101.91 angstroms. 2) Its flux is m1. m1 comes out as 6.404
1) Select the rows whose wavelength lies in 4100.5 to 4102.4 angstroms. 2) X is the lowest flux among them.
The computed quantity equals 6.34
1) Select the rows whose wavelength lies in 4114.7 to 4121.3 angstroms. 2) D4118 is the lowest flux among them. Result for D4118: 7.279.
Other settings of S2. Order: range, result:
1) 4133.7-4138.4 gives 6.752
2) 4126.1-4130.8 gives 7.662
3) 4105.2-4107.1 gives 7.22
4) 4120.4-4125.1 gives 5.906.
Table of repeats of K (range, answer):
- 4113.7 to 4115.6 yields 10.02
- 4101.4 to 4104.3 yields 7.295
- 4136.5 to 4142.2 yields 9.714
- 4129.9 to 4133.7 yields 8.017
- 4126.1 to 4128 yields 9.459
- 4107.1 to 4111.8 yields 8.064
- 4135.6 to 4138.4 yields 8.64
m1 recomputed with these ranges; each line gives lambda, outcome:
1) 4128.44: 8.083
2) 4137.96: 7.209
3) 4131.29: 8.017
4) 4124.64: 8.444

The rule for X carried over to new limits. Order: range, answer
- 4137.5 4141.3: 7.209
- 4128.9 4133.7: 5.777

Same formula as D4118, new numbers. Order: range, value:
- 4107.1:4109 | 7.866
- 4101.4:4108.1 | 5.539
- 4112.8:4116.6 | 5.714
